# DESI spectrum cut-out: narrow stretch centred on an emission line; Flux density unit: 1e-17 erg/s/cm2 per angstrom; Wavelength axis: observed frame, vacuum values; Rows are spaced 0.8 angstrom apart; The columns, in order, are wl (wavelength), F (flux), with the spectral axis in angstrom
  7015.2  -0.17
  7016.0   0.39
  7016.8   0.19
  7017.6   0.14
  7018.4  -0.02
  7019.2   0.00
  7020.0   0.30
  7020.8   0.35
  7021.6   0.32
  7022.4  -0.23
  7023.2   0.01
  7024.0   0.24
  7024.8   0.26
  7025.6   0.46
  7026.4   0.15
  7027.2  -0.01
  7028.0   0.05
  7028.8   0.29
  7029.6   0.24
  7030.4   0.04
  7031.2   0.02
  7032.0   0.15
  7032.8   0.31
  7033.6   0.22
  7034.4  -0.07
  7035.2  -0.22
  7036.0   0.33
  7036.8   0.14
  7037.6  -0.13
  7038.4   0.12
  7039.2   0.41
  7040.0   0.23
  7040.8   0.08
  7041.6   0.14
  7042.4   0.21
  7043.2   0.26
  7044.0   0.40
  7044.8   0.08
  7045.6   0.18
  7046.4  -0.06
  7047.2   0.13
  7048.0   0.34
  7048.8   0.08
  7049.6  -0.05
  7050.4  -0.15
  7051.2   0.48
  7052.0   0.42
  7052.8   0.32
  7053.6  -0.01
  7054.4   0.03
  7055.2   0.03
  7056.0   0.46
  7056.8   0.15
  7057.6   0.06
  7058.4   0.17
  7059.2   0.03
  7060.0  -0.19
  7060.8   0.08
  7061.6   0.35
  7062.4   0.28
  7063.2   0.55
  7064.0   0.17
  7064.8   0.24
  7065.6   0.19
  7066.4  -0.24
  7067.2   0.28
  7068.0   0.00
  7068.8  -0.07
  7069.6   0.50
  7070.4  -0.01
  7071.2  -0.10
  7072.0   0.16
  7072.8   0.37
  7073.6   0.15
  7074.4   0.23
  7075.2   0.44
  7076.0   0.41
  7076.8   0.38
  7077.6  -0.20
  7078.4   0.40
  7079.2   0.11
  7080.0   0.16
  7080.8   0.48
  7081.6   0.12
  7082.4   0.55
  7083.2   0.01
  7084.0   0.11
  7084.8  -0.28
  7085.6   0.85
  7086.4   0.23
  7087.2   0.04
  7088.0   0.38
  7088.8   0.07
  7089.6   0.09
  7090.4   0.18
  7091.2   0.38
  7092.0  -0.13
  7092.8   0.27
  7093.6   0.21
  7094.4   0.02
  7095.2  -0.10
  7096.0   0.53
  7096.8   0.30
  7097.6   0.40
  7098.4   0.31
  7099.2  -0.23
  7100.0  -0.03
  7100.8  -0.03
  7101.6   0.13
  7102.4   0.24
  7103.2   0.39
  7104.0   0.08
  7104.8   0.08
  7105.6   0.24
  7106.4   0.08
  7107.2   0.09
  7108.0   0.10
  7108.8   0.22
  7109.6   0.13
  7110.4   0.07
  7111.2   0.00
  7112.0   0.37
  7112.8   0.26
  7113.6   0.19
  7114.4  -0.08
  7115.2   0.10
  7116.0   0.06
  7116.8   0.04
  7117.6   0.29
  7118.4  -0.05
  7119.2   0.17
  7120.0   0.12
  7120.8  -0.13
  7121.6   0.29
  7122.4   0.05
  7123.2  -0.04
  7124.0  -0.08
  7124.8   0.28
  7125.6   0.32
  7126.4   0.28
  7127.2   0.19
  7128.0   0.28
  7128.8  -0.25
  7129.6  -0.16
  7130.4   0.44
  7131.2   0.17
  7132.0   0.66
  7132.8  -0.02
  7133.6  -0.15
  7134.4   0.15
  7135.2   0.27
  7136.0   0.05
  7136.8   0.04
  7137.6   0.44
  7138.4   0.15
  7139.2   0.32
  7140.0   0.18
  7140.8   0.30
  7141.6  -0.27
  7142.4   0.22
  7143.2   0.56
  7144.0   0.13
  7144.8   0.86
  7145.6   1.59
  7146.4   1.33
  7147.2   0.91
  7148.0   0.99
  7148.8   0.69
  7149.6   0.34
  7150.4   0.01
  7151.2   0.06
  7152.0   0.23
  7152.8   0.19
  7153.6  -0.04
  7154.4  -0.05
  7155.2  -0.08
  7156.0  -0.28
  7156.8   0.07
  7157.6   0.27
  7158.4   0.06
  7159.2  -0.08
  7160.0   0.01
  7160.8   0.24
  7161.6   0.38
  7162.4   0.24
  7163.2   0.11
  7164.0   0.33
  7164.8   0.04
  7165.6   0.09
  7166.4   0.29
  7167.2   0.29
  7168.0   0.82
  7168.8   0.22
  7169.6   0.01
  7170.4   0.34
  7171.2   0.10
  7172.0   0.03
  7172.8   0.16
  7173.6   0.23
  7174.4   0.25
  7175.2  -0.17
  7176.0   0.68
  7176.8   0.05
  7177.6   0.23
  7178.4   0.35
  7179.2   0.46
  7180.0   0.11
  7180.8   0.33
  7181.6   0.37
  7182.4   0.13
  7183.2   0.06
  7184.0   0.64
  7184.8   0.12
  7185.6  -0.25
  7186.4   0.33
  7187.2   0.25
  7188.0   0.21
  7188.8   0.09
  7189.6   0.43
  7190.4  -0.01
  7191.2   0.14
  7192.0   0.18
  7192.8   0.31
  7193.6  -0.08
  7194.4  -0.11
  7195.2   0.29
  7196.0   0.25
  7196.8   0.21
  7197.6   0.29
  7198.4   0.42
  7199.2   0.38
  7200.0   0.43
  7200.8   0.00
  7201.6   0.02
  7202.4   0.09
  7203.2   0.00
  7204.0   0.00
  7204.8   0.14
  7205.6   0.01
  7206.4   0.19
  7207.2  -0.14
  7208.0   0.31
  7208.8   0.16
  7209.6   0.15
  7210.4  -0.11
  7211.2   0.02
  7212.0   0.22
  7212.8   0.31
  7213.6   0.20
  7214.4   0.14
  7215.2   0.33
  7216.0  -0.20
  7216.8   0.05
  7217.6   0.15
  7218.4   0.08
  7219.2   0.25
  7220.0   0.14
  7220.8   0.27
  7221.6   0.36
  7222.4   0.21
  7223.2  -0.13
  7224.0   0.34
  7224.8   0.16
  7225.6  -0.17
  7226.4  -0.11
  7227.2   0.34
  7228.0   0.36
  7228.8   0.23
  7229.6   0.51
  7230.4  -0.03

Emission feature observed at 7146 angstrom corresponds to H-gamma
